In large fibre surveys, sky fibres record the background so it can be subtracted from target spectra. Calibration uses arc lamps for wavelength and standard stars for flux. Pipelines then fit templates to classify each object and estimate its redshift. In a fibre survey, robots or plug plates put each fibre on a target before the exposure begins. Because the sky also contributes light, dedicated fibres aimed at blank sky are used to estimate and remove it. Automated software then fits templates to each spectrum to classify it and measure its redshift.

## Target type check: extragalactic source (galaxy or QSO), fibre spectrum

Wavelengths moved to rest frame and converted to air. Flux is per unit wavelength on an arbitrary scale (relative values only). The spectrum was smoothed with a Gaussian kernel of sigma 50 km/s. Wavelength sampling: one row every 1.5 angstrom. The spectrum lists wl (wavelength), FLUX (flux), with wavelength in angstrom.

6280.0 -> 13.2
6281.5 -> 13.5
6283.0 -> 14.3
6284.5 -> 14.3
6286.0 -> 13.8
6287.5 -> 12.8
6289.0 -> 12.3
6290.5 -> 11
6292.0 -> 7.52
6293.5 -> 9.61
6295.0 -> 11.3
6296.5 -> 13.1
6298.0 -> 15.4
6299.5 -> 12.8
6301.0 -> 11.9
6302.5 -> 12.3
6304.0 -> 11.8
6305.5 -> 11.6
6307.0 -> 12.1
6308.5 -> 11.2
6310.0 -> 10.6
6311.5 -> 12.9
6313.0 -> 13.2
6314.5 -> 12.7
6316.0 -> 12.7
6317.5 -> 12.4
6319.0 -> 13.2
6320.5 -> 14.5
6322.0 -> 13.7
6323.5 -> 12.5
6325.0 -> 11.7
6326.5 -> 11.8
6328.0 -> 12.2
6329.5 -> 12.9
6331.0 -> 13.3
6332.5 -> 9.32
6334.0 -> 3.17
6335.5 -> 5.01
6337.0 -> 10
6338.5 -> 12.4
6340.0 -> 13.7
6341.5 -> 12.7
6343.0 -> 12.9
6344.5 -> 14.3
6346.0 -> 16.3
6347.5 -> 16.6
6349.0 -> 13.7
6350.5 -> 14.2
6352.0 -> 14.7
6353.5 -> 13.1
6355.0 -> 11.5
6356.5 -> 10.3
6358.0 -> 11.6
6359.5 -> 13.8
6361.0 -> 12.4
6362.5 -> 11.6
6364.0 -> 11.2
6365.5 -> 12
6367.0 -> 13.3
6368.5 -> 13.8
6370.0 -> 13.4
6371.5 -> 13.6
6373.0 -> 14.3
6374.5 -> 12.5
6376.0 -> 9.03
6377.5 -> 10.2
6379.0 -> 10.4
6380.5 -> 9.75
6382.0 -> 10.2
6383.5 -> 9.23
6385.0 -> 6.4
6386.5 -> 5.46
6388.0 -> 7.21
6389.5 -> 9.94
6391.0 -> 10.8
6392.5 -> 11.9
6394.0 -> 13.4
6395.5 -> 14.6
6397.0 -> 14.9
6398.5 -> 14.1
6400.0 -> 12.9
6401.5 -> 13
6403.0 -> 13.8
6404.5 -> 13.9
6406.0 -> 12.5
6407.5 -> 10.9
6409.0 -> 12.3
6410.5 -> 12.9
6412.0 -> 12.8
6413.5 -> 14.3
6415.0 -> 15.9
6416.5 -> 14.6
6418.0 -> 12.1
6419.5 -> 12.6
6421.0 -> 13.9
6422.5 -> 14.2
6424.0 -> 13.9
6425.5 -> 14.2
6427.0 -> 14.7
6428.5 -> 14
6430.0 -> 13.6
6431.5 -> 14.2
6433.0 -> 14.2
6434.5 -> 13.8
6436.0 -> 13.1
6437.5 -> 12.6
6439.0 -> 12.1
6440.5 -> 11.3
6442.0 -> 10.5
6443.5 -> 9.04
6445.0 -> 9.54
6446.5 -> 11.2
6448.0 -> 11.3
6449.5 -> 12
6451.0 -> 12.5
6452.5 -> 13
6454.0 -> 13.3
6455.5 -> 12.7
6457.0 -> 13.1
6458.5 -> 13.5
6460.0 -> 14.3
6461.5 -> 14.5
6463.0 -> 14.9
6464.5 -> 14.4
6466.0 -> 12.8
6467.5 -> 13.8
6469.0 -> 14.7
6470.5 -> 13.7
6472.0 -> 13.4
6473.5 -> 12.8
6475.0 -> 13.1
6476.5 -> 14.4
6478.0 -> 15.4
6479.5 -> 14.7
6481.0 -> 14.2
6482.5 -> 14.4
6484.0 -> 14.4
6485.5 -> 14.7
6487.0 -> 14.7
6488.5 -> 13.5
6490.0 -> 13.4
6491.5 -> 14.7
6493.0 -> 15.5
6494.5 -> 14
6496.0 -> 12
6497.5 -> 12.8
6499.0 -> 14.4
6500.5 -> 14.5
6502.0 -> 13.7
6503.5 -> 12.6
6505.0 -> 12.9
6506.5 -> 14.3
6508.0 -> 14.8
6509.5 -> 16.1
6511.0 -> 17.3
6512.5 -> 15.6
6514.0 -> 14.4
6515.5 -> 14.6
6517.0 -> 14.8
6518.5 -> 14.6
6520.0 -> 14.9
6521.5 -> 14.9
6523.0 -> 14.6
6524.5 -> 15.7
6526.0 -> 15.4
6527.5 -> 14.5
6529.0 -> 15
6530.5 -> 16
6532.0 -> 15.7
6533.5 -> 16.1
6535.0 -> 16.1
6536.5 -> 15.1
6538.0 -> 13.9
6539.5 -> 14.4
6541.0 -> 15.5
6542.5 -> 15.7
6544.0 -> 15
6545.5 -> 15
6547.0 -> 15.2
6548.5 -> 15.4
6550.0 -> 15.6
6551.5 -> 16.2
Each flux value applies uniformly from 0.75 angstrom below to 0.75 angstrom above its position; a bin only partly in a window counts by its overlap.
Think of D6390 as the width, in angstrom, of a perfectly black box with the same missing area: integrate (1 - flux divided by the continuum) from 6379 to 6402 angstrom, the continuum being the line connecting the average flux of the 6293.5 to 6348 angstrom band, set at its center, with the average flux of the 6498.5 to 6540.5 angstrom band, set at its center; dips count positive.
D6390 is 4.0 angstrom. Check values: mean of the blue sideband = 12.2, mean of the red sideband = 14.9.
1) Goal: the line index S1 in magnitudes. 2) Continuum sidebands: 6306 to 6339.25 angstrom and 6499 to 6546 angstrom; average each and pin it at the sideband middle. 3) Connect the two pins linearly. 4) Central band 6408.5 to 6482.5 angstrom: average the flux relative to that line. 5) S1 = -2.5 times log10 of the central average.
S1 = 0.03 mag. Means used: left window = 11.5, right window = 14.9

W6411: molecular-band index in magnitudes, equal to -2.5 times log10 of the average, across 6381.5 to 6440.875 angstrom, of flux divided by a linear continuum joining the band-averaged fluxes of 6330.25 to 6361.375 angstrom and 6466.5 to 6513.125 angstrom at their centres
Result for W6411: 0.04 mag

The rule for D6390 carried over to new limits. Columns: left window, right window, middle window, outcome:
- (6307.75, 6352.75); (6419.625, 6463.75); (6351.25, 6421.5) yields 3.03 angstrom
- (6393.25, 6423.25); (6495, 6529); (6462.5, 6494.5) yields 0.06 angstrom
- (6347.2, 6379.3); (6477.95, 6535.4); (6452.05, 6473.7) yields 0.50 angstrom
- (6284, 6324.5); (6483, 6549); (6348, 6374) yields 0.17 angstrom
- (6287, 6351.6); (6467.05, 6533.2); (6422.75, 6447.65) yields 1.79 angstrom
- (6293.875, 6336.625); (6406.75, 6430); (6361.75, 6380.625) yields 1.10 angstrom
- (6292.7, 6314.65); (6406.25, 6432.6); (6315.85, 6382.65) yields 2.78 angstrom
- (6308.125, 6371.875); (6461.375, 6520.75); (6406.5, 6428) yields -0.28 angstrom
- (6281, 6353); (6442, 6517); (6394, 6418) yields -0.80 angstrom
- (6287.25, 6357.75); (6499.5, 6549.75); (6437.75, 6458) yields 3.21 angstrom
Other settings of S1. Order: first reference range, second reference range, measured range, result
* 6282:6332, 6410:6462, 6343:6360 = -0.083 mag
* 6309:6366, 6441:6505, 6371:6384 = 0.146 mag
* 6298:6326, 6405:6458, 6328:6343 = 0.195 mag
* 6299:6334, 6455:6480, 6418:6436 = -0.032 mag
